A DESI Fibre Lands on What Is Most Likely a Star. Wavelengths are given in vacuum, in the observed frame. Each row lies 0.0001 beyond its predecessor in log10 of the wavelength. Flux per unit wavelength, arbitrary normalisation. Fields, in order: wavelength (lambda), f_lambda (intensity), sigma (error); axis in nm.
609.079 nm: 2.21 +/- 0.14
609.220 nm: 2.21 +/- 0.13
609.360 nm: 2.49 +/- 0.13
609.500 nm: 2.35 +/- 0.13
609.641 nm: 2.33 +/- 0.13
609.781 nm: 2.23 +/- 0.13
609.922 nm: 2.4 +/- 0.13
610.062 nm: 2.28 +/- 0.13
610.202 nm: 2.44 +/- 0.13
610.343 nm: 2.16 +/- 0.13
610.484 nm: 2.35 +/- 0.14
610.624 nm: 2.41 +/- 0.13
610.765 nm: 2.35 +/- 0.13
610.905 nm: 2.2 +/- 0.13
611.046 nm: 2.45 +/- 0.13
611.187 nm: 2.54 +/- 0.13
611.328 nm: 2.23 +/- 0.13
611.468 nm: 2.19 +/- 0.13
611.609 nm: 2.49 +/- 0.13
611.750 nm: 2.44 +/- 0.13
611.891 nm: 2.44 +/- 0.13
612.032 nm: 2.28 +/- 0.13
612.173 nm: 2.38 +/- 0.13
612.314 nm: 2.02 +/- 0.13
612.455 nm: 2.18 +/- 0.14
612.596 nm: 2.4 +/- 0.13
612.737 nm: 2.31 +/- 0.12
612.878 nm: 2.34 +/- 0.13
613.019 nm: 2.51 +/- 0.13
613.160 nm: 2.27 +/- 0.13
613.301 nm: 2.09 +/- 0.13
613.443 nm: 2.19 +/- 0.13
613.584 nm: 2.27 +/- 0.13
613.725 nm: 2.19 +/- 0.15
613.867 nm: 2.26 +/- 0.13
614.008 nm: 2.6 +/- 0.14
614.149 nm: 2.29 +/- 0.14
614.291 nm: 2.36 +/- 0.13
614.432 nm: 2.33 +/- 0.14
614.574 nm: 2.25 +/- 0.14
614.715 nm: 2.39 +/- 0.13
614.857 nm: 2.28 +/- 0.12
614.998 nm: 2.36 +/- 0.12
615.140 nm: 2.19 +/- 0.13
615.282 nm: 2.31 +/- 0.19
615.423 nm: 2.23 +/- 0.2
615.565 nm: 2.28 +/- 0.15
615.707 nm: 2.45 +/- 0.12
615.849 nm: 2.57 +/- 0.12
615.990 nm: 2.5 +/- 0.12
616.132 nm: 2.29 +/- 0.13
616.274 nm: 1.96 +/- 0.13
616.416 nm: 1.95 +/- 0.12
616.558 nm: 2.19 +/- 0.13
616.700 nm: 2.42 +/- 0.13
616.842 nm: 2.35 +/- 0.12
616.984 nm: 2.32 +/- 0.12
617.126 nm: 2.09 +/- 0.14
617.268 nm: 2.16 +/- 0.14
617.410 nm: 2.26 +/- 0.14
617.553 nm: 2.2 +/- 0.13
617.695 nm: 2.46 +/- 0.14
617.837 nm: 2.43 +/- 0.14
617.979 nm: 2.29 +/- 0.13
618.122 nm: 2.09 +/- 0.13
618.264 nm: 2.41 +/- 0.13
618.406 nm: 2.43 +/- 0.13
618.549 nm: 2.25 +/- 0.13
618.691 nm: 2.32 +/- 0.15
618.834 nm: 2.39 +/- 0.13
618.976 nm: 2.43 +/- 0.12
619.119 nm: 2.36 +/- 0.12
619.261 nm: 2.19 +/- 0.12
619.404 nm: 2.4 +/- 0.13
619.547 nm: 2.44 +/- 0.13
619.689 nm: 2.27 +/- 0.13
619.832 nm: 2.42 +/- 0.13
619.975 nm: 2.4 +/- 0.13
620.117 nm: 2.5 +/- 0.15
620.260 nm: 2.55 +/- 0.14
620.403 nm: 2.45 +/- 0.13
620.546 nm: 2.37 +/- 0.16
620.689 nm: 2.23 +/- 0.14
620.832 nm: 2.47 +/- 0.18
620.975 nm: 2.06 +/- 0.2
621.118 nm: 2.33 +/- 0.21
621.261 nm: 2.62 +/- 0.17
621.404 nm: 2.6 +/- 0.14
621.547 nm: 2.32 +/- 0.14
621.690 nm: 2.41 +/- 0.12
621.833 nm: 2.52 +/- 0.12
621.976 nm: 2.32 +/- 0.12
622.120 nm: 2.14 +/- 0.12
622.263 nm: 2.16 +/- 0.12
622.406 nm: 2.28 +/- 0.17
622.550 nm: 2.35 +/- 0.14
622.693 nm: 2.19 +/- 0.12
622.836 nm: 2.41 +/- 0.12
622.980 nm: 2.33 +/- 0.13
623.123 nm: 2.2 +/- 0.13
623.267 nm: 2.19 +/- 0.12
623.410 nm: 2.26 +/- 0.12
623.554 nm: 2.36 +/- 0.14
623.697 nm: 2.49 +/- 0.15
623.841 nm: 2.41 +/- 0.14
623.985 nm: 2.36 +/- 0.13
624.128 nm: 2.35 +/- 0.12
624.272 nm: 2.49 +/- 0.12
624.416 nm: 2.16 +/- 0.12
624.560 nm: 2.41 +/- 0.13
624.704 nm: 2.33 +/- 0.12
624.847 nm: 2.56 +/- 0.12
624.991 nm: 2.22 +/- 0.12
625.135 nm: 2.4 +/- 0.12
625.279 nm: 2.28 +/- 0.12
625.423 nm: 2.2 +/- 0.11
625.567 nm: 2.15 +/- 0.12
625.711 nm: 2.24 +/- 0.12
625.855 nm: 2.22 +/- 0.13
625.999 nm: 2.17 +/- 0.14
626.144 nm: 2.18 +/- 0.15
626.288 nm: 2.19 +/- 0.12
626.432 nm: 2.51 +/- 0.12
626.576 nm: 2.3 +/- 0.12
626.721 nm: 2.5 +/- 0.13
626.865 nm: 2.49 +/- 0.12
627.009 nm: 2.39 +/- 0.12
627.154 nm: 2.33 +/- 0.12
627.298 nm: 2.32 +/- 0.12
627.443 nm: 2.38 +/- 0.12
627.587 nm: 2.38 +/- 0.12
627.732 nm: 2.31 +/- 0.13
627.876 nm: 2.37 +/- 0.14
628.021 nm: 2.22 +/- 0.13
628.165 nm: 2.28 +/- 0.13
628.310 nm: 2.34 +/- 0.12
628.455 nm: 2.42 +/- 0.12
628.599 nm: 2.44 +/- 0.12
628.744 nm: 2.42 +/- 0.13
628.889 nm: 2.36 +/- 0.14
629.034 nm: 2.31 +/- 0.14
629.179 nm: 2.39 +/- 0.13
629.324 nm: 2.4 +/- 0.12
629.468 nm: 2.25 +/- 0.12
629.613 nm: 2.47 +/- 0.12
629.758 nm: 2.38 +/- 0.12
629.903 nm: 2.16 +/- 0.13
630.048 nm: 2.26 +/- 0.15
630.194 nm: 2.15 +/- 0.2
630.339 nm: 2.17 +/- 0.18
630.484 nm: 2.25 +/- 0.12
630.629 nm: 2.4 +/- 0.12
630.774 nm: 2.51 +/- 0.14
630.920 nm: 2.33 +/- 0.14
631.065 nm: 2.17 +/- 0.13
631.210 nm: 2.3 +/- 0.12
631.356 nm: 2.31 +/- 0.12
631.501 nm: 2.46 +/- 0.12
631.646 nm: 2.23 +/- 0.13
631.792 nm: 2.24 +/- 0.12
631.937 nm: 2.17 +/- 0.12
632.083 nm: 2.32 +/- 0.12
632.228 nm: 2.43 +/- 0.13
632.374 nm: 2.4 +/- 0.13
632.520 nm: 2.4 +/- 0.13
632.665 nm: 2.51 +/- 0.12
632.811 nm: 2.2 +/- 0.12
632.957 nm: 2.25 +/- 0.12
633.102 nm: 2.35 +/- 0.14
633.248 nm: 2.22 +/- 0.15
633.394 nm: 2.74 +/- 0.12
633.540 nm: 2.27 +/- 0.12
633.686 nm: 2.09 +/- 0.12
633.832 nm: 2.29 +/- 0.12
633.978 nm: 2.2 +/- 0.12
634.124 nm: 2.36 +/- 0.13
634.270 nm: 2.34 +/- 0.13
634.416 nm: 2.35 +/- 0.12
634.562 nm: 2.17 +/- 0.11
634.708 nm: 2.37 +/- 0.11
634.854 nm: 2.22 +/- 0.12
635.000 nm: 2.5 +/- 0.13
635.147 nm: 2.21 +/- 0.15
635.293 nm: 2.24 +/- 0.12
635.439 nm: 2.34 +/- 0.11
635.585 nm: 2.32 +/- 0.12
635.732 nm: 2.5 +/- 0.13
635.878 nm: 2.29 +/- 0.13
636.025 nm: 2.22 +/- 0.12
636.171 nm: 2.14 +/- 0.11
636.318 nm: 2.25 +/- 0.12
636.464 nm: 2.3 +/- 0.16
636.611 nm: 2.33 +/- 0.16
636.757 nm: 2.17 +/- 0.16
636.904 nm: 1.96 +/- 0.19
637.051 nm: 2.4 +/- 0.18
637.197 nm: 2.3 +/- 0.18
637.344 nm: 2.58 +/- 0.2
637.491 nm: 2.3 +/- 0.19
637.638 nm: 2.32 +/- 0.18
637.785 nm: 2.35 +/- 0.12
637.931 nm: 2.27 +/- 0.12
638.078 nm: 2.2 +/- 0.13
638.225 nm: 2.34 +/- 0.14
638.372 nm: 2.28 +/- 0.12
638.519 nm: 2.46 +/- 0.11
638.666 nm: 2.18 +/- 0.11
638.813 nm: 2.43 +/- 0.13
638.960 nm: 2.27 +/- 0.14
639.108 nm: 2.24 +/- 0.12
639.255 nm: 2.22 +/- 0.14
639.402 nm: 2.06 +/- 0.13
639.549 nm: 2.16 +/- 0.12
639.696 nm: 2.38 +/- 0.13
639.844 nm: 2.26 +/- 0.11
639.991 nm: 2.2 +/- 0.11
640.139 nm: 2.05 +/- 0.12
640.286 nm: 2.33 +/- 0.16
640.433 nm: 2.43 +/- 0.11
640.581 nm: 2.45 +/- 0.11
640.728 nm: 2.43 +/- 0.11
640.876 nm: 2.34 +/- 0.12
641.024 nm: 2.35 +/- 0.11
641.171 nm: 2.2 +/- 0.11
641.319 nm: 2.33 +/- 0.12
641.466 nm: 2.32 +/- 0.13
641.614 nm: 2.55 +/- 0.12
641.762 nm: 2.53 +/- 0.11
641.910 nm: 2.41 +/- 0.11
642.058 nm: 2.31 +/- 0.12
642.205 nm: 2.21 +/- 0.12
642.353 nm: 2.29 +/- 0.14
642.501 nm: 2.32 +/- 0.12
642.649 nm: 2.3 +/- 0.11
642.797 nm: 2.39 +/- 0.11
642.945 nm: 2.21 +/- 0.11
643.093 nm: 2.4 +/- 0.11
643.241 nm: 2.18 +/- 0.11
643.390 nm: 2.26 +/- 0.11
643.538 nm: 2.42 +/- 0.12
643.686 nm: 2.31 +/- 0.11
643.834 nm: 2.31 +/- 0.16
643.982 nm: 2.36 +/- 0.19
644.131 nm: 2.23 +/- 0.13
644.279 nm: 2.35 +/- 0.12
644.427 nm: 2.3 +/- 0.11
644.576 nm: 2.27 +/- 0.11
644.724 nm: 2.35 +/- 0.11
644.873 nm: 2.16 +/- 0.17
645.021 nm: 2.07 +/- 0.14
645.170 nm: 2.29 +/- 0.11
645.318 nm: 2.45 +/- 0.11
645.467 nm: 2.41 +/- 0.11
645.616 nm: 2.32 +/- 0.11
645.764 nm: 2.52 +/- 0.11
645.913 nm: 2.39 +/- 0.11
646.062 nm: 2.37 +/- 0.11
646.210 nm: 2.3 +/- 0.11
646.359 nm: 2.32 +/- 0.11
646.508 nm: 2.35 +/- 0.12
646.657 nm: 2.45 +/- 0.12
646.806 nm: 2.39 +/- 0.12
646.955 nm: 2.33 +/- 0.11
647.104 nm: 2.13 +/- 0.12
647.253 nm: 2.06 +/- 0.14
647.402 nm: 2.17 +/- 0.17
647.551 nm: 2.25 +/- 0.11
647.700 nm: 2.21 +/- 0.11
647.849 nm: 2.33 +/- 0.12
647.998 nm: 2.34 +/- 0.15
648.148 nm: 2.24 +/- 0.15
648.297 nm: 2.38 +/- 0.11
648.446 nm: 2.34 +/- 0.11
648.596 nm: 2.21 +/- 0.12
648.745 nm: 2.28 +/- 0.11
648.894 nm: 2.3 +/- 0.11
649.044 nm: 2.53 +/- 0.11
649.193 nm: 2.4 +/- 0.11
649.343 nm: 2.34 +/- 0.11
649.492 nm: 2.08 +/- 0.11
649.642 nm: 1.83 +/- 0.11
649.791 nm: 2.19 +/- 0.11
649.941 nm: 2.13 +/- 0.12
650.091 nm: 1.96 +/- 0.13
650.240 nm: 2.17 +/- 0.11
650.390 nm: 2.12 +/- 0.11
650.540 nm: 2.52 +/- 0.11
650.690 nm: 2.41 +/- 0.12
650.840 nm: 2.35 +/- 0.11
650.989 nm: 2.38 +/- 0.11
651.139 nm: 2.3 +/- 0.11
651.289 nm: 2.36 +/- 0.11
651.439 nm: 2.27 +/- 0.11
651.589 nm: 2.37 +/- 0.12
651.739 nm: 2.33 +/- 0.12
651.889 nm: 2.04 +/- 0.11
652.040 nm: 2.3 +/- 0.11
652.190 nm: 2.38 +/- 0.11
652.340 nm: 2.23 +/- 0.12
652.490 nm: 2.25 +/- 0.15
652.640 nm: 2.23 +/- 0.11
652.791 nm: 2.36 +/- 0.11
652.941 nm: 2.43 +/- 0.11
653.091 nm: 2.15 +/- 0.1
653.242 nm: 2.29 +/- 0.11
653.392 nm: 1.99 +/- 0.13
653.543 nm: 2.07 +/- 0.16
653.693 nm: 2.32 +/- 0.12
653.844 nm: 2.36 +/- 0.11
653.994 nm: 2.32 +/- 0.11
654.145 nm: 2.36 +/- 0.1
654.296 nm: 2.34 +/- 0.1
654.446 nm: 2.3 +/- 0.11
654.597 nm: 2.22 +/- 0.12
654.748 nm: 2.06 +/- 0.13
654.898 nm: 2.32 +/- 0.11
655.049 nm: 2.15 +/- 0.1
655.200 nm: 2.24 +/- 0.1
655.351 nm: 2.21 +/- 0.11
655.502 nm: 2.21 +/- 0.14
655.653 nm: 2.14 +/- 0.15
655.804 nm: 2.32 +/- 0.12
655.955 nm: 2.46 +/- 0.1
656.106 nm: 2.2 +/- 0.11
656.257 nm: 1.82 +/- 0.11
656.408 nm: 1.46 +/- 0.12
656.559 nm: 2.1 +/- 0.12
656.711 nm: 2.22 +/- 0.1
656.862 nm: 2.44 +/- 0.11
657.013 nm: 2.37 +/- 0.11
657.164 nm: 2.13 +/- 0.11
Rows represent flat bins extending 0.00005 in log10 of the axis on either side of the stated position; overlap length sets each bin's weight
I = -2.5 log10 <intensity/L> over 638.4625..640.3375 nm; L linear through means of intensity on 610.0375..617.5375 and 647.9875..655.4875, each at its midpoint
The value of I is 0.013 mag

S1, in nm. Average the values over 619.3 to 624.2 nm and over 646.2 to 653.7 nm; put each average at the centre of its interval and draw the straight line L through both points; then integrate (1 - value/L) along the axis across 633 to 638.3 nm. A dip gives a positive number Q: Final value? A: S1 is 0.02 nm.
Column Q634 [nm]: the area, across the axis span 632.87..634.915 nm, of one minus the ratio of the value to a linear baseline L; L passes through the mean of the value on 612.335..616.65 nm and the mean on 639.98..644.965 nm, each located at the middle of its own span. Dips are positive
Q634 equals 0.008 nm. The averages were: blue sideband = 2.29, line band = 2.3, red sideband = 2.32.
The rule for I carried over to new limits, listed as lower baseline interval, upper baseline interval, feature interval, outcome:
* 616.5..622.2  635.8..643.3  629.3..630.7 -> 0.017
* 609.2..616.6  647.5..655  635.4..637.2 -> 0.007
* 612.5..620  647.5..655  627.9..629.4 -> -0.031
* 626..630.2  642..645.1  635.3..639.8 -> 0.011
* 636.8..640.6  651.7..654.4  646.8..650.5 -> 0.020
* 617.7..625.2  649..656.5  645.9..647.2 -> -0.036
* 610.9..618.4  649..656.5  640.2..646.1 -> -0.041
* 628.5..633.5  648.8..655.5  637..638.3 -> -0.014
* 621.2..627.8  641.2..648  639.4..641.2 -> 0.013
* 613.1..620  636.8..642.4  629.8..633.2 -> 0.001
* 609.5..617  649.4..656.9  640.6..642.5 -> -0.052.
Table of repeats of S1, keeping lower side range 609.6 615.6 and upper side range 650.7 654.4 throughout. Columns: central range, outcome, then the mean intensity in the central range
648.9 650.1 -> 0.05 nm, 2.2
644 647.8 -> -0.01 nm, 2.3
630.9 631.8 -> 0.00 nm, 2.29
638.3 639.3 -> 0.00 nm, 2.3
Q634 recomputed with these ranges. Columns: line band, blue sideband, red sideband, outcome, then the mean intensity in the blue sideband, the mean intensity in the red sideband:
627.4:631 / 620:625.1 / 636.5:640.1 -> -0.018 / 2.36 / 2.28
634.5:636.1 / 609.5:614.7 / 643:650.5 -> -0.012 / 2.32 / 2.28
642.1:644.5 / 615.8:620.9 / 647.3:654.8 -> -0.027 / 2.33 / 2.26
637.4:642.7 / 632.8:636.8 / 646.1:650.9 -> -0.057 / 2.3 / 2.26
